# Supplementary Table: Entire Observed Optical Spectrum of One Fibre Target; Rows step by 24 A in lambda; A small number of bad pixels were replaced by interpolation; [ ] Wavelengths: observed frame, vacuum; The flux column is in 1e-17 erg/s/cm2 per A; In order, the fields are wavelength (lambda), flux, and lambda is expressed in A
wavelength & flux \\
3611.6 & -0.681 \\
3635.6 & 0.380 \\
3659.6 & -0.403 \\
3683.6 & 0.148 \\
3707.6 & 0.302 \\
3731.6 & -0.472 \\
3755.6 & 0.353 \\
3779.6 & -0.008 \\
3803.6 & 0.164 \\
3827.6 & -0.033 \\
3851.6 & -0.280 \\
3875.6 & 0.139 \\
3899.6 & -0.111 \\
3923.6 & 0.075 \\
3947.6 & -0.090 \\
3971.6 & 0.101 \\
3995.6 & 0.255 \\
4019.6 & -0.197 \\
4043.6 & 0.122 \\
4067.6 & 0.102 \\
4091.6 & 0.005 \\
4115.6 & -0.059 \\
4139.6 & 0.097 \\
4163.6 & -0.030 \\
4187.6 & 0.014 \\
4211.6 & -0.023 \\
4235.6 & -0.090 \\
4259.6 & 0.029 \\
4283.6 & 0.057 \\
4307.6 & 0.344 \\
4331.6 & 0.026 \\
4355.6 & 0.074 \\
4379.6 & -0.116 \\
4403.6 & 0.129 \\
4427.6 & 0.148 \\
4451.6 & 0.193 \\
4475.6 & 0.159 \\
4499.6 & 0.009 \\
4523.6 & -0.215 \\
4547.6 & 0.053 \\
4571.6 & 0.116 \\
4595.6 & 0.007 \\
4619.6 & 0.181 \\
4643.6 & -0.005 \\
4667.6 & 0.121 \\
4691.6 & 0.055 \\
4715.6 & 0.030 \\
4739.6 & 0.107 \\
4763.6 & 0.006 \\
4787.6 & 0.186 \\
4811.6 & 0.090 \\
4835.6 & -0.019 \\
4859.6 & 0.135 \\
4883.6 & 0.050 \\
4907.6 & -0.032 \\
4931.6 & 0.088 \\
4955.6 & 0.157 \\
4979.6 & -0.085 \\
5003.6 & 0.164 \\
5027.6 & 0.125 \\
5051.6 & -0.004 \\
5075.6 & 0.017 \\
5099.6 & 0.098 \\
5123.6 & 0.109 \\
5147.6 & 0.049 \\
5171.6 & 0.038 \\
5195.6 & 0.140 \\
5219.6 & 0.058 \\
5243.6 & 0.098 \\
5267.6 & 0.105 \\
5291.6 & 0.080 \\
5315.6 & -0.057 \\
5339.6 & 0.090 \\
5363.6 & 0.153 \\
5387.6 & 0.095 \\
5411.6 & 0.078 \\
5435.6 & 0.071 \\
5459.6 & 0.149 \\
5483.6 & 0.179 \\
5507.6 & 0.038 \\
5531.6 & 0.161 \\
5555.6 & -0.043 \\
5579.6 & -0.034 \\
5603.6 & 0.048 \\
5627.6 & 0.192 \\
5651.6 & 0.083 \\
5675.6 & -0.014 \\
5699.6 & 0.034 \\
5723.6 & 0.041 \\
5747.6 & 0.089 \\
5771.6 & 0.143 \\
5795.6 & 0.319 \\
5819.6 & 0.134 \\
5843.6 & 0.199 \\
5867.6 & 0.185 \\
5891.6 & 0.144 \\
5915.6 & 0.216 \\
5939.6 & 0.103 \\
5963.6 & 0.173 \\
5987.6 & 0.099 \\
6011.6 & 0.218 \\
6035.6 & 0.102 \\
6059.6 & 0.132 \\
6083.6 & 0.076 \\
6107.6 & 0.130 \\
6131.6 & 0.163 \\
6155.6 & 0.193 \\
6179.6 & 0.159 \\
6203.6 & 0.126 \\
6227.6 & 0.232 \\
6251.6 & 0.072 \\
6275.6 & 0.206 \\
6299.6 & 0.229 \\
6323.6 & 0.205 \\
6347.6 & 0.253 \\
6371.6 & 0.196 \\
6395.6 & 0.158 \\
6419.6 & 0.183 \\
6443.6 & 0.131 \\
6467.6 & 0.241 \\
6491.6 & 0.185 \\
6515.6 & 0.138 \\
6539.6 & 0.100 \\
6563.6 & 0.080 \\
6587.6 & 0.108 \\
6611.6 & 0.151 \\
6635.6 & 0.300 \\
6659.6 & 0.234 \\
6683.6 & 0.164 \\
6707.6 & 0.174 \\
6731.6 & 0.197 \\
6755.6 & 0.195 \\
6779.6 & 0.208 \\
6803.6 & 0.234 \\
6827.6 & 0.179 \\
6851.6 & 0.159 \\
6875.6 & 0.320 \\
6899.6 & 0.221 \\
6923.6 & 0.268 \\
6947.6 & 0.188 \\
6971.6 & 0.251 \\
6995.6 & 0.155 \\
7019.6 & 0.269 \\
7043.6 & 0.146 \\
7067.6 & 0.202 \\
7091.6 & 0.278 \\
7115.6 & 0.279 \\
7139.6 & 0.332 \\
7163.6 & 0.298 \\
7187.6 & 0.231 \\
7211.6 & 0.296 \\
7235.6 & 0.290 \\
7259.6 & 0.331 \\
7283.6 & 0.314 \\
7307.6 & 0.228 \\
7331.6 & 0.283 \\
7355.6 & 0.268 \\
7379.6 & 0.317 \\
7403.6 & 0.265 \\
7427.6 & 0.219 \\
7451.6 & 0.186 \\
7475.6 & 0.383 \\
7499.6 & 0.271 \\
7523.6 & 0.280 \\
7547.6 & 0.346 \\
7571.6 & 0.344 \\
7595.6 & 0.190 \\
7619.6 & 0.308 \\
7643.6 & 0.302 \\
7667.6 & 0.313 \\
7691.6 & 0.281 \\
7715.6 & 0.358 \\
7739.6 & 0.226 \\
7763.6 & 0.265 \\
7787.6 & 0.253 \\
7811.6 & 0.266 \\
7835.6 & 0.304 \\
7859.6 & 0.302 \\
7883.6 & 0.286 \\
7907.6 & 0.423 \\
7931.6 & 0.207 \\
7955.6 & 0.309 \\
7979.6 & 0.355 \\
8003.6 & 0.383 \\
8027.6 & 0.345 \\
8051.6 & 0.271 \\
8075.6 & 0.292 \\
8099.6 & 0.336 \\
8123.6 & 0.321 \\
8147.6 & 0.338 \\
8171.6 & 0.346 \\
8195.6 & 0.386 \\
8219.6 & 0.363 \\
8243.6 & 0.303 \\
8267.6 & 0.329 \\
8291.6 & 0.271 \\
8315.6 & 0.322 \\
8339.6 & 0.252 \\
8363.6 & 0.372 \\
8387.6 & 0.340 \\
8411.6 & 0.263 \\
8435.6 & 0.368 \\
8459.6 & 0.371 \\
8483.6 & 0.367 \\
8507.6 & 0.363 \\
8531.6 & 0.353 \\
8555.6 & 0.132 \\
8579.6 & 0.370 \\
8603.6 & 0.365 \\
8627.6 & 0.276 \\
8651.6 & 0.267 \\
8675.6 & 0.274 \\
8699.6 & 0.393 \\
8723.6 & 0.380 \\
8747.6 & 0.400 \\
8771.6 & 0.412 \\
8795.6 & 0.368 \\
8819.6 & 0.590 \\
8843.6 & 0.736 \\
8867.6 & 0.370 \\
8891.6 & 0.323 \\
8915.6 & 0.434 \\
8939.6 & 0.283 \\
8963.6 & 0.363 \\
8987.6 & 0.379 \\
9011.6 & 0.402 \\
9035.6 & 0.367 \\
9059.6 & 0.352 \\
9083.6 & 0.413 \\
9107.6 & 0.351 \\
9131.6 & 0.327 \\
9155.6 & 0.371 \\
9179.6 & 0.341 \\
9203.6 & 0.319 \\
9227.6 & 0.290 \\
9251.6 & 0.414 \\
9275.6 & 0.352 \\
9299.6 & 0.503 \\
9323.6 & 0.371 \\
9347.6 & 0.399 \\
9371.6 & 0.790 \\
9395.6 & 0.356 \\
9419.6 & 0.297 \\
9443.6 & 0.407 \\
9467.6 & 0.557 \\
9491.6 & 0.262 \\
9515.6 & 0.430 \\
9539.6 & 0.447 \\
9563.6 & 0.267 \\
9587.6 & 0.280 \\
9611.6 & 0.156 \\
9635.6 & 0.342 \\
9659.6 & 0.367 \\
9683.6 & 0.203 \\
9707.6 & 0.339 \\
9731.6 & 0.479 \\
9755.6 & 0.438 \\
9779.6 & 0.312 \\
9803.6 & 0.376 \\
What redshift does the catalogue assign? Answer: 0.78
